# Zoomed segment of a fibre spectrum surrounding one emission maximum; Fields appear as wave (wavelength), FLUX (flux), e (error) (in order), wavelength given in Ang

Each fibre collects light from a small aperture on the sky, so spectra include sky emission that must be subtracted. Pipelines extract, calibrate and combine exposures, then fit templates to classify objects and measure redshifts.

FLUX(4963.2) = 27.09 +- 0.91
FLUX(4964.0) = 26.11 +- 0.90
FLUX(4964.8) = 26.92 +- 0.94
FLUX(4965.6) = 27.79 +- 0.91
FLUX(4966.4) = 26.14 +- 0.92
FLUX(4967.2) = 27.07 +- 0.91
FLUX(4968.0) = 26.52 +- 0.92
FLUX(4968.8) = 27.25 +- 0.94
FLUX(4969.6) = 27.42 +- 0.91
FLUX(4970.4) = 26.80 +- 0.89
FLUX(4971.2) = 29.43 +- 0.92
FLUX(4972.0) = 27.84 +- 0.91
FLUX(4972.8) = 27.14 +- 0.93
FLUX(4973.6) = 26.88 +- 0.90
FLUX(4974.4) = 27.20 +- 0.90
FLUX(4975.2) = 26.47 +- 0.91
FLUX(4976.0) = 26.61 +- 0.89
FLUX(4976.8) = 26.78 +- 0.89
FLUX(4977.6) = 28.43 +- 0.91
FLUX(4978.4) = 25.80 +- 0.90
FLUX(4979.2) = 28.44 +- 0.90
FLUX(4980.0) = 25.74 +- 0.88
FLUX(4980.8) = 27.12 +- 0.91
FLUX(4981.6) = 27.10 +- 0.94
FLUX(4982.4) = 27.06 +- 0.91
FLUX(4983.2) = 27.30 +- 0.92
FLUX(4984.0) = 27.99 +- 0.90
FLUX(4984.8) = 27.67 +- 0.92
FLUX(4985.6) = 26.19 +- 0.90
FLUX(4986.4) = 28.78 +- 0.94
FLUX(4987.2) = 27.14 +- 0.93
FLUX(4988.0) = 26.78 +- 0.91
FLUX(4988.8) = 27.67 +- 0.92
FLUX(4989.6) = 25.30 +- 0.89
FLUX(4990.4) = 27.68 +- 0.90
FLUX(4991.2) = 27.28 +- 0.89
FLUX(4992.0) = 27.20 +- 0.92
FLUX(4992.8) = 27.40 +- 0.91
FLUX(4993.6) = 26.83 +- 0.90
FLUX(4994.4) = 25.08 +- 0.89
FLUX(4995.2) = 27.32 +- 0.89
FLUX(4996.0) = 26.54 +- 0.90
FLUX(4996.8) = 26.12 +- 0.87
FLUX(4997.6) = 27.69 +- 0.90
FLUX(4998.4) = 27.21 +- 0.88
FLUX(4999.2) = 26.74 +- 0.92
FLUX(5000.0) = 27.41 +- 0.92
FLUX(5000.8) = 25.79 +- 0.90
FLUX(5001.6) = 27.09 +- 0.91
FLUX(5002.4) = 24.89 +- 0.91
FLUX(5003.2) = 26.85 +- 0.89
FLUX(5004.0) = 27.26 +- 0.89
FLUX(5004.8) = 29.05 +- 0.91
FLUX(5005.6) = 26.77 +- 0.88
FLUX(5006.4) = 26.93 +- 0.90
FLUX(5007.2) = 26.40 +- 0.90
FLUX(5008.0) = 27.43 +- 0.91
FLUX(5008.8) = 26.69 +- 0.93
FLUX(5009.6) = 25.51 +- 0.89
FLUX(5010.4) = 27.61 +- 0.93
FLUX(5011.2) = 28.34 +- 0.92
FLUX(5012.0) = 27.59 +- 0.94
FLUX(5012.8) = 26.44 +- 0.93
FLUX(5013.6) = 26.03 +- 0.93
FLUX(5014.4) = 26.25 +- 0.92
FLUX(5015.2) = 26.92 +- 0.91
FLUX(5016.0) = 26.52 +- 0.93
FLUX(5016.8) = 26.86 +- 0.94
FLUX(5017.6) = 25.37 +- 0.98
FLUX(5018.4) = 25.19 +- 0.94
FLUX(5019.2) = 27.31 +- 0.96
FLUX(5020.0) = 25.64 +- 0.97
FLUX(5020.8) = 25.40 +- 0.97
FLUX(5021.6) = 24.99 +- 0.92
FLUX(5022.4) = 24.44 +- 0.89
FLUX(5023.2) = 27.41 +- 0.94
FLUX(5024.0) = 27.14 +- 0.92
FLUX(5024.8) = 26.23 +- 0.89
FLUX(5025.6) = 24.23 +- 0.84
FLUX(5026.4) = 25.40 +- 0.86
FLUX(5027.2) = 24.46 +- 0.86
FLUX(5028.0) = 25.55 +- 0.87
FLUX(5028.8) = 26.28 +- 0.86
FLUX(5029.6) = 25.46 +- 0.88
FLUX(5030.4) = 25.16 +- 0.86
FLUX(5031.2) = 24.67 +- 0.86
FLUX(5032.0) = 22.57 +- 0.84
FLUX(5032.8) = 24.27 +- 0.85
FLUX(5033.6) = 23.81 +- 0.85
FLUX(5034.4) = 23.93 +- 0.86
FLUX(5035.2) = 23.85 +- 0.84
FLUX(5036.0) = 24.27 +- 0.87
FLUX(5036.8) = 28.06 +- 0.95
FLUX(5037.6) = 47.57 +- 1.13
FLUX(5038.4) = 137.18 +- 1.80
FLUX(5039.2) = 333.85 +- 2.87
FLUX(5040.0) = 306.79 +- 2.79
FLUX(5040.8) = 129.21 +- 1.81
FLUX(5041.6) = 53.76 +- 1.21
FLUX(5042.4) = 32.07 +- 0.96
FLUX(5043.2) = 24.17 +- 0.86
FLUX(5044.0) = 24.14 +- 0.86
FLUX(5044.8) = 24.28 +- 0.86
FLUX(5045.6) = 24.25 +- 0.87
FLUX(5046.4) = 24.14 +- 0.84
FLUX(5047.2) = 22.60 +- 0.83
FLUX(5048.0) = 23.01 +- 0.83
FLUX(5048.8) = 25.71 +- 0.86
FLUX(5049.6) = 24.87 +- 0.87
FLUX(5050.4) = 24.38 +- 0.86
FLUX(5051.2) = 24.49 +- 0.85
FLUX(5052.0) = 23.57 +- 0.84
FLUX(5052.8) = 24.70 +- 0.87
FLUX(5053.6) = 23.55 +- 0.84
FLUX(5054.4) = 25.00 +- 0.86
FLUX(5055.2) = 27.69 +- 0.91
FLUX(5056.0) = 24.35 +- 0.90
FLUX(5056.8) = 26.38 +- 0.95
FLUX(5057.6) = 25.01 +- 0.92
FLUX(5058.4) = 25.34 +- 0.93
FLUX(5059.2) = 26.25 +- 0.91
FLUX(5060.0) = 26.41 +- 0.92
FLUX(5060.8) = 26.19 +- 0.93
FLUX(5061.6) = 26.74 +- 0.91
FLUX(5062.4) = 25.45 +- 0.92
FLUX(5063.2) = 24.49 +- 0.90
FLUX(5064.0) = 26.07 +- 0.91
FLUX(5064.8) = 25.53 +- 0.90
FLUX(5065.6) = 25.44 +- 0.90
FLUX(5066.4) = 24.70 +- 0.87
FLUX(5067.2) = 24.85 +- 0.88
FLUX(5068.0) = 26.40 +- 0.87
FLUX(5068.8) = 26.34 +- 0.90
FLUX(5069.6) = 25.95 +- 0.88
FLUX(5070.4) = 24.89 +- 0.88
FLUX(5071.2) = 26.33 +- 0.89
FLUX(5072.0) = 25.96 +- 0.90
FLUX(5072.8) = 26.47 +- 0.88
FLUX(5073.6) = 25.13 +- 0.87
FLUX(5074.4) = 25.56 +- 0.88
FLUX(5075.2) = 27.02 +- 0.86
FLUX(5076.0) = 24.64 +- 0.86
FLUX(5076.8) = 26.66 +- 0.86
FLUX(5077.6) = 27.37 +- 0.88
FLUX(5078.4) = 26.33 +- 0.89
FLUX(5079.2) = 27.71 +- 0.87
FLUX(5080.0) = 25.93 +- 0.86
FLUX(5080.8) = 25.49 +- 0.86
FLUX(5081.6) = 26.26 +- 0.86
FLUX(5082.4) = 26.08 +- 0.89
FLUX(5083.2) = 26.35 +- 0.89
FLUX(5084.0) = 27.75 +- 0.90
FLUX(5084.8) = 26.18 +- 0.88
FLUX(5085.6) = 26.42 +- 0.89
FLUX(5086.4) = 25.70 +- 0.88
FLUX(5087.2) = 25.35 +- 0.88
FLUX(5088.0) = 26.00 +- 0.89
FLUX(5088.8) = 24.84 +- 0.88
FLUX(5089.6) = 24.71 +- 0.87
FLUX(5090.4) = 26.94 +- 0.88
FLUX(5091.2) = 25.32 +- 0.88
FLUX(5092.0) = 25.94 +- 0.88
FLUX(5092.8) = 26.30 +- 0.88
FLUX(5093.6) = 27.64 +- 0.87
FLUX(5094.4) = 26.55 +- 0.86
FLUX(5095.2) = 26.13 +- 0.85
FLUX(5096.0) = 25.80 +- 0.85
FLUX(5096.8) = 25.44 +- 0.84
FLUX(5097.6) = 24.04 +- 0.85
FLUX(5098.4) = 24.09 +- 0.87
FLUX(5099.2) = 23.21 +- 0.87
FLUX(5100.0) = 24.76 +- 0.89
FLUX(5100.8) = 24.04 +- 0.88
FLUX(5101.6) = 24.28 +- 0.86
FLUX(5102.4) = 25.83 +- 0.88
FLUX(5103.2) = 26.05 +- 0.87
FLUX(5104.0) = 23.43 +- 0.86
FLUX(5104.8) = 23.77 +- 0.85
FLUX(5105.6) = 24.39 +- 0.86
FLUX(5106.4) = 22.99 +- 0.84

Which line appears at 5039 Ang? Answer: H-beta 4861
